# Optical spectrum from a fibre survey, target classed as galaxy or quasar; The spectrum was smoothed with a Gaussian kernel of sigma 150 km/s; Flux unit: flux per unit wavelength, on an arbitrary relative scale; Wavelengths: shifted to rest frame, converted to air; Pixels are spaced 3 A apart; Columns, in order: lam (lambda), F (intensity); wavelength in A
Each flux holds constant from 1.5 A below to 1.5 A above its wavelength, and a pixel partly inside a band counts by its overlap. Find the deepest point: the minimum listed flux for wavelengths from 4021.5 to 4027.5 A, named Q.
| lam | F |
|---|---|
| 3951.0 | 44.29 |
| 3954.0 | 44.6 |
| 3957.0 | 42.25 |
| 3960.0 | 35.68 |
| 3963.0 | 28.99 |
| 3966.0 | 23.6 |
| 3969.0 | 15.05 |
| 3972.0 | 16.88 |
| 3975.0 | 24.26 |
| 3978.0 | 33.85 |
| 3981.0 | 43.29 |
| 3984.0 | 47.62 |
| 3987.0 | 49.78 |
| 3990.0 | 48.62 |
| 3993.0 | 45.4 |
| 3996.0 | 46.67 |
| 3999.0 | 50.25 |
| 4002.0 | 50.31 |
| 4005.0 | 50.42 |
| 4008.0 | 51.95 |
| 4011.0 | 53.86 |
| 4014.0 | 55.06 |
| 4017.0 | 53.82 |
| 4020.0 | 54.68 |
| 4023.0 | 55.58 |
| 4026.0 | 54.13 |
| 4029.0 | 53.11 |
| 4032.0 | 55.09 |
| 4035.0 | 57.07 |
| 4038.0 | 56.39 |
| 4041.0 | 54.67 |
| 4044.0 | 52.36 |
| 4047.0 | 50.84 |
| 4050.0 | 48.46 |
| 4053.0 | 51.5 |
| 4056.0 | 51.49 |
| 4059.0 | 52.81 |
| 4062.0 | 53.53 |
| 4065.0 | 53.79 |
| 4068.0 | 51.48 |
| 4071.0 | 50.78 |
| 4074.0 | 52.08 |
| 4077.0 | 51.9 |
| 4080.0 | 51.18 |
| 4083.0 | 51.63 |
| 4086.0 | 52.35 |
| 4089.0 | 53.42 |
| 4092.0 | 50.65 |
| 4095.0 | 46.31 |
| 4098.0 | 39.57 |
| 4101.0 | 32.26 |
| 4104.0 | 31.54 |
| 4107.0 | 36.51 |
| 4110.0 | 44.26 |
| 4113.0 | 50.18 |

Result 54.13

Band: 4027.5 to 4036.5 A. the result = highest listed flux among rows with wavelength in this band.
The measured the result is 57.07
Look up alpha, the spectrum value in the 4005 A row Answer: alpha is 50.42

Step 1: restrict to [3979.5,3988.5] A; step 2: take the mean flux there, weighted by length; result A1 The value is 46.9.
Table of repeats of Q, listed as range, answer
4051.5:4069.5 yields 51.48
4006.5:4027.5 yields 51.95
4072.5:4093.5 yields 50.65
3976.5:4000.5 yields 33.85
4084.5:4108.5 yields 31.54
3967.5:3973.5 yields 15.05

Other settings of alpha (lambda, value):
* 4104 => 31.54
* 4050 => 48.46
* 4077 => 51.9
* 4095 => 46.31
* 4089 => 53.42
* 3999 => 50.25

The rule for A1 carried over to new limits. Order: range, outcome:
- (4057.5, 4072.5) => 52.5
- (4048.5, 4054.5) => 50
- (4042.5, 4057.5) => 50.9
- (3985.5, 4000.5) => 48.1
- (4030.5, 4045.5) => 55.1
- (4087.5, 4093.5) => 52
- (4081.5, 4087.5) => 52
